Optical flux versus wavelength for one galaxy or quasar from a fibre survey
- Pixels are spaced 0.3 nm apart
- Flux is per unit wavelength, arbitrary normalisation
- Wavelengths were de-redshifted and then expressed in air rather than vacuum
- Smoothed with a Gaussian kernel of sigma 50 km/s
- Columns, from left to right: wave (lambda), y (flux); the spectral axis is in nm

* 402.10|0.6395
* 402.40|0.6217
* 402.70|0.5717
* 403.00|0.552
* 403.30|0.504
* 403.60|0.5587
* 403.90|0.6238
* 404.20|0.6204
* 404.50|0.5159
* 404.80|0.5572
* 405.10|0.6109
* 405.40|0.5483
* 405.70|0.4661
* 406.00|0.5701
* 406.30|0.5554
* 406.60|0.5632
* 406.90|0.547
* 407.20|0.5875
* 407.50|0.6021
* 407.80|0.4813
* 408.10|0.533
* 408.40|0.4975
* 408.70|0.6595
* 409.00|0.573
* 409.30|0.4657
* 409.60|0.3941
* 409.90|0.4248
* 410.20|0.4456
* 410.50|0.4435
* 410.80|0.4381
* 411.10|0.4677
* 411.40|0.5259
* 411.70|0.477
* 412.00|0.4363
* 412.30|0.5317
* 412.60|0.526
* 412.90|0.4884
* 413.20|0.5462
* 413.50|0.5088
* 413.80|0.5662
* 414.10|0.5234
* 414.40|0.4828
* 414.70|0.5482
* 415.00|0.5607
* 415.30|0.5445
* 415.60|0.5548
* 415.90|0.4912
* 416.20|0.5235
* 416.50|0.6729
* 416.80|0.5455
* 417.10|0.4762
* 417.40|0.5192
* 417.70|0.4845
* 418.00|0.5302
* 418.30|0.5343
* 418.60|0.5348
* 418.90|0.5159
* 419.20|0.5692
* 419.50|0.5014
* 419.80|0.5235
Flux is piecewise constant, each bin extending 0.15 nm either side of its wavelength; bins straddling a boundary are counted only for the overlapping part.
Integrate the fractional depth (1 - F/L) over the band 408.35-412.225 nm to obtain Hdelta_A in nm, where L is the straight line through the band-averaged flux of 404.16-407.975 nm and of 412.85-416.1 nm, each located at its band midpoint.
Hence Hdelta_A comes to 0.43 nm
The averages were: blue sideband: 0.554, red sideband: 0.53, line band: 0.481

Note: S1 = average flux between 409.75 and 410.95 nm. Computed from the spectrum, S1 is 0.438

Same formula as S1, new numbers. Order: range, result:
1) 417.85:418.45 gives 0.532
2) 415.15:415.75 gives 0.55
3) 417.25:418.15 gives 0.511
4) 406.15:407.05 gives 0.555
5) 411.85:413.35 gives 0.506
